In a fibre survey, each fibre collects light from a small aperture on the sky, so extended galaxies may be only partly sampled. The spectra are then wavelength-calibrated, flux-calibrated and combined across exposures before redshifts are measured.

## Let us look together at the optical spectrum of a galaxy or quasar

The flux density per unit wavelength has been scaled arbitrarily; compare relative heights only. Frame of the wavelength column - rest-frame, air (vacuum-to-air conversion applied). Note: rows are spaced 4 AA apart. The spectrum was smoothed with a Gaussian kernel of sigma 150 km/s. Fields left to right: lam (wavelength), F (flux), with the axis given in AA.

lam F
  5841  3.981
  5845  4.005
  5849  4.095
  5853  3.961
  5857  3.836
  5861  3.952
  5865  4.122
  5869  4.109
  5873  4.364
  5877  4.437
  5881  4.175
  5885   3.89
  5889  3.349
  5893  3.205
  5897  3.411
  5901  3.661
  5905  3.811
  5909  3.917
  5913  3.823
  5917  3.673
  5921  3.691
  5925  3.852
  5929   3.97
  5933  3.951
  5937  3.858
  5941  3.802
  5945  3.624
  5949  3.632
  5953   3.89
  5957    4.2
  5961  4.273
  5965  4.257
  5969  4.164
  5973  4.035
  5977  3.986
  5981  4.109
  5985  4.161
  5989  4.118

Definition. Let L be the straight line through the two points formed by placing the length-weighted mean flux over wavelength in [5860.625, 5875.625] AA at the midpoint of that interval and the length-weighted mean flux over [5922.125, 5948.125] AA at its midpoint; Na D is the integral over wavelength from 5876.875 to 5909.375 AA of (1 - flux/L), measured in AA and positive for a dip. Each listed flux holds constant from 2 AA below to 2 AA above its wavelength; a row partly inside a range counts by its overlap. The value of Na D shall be 2.64 AA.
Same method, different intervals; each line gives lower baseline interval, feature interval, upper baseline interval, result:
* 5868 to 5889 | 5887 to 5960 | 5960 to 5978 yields 6.8 AA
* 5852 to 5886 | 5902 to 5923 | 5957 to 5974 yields 1.9 AA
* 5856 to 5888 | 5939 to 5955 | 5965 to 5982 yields 1.4 AA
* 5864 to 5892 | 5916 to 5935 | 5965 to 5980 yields 1.1 AA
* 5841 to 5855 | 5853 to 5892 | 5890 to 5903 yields -3.0 AA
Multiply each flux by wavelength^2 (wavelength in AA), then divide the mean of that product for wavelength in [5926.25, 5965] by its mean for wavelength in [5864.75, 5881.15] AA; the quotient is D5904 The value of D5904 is 0.94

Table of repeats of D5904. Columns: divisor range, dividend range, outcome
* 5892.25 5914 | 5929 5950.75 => 1.05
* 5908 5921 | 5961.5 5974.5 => 1.12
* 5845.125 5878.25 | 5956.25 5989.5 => 1.05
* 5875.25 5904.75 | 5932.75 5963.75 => 1.07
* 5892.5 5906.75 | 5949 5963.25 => 1.16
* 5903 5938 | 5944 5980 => 1.06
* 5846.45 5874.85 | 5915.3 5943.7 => 0.96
